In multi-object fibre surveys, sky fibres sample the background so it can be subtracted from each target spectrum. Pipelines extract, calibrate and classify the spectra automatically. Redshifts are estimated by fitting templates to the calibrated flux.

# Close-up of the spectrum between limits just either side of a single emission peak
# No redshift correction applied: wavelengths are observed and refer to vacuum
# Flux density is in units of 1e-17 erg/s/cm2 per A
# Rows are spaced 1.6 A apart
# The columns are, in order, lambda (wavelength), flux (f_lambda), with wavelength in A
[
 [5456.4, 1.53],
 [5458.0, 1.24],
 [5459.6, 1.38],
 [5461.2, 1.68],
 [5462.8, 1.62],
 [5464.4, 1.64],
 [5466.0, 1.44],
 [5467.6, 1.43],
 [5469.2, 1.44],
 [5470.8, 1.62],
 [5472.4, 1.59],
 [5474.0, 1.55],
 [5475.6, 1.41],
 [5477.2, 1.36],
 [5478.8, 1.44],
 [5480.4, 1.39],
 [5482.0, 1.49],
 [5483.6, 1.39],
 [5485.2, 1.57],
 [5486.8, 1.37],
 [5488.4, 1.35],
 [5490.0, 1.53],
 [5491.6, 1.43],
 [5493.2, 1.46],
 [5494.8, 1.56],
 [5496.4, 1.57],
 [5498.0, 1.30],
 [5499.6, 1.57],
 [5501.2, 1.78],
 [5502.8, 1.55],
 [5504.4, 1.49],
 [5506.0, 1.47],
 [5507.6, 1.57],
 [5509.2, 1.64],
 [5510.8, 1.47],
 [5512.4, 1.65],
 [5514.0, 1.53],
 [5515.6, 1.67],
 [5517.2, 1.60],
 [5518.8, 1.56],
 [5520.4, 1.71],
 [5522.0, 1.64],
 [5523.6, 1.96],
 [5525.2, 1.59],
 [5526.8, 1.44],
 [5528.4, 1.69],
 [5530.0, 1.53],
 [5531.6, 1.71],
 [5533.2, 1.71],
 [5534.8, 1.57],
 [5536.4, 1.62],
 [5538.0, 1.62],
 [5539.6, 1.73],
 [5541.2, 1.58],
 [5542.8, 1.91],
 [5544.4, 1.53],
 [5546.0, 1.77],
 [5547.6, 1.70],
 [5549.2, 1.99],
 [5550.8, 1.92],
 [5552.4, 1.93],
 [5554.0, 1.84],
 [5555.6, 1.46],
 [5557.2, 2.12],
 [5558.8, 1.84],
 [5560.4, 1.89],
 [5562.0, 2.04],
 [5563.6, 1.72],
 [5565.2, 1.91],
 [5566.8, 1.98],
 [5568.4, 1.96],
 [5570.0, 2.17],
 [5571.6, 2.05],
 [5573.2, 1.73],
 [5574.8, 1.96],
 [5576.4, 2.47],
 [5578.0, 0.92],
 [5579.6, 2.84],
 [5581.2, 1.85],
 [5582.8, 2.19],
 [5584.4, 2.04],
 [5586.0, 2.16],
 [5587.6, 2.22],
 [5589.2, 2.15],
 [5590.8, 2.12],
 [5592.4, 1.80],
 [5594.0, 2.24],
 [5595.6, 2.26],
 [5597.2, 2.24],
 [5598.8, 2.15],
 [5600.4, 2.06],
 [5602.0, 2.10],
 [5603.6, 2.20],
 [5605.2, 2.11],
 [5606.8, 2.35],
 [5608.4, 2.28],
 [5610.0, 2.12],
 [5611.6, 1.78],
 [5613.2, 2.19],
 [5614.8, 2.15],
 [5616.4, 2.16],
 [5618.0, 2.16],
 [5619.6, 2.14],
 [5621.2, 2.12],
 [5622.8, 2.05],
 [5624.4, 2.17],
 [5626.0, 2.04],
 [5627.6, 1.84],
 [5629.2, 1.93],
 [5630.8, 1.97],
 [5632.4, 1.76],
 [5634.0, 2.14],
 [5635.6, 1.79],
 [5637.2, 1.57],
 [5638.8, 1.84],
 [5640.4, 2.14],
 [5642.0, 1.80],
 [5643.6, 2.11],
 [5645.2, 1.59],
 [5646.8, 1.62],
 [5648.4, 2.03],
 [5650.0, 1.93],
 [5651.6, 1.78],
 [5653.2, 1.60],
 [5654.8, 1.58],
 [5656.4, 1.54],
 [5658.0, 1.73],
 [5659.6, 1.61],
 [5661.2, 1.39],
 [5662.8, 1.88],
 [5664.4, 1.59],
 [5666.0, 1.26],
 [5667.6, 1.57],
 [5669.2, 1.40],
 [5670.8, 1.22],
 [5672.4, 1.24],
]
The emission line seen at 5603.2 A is C IV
